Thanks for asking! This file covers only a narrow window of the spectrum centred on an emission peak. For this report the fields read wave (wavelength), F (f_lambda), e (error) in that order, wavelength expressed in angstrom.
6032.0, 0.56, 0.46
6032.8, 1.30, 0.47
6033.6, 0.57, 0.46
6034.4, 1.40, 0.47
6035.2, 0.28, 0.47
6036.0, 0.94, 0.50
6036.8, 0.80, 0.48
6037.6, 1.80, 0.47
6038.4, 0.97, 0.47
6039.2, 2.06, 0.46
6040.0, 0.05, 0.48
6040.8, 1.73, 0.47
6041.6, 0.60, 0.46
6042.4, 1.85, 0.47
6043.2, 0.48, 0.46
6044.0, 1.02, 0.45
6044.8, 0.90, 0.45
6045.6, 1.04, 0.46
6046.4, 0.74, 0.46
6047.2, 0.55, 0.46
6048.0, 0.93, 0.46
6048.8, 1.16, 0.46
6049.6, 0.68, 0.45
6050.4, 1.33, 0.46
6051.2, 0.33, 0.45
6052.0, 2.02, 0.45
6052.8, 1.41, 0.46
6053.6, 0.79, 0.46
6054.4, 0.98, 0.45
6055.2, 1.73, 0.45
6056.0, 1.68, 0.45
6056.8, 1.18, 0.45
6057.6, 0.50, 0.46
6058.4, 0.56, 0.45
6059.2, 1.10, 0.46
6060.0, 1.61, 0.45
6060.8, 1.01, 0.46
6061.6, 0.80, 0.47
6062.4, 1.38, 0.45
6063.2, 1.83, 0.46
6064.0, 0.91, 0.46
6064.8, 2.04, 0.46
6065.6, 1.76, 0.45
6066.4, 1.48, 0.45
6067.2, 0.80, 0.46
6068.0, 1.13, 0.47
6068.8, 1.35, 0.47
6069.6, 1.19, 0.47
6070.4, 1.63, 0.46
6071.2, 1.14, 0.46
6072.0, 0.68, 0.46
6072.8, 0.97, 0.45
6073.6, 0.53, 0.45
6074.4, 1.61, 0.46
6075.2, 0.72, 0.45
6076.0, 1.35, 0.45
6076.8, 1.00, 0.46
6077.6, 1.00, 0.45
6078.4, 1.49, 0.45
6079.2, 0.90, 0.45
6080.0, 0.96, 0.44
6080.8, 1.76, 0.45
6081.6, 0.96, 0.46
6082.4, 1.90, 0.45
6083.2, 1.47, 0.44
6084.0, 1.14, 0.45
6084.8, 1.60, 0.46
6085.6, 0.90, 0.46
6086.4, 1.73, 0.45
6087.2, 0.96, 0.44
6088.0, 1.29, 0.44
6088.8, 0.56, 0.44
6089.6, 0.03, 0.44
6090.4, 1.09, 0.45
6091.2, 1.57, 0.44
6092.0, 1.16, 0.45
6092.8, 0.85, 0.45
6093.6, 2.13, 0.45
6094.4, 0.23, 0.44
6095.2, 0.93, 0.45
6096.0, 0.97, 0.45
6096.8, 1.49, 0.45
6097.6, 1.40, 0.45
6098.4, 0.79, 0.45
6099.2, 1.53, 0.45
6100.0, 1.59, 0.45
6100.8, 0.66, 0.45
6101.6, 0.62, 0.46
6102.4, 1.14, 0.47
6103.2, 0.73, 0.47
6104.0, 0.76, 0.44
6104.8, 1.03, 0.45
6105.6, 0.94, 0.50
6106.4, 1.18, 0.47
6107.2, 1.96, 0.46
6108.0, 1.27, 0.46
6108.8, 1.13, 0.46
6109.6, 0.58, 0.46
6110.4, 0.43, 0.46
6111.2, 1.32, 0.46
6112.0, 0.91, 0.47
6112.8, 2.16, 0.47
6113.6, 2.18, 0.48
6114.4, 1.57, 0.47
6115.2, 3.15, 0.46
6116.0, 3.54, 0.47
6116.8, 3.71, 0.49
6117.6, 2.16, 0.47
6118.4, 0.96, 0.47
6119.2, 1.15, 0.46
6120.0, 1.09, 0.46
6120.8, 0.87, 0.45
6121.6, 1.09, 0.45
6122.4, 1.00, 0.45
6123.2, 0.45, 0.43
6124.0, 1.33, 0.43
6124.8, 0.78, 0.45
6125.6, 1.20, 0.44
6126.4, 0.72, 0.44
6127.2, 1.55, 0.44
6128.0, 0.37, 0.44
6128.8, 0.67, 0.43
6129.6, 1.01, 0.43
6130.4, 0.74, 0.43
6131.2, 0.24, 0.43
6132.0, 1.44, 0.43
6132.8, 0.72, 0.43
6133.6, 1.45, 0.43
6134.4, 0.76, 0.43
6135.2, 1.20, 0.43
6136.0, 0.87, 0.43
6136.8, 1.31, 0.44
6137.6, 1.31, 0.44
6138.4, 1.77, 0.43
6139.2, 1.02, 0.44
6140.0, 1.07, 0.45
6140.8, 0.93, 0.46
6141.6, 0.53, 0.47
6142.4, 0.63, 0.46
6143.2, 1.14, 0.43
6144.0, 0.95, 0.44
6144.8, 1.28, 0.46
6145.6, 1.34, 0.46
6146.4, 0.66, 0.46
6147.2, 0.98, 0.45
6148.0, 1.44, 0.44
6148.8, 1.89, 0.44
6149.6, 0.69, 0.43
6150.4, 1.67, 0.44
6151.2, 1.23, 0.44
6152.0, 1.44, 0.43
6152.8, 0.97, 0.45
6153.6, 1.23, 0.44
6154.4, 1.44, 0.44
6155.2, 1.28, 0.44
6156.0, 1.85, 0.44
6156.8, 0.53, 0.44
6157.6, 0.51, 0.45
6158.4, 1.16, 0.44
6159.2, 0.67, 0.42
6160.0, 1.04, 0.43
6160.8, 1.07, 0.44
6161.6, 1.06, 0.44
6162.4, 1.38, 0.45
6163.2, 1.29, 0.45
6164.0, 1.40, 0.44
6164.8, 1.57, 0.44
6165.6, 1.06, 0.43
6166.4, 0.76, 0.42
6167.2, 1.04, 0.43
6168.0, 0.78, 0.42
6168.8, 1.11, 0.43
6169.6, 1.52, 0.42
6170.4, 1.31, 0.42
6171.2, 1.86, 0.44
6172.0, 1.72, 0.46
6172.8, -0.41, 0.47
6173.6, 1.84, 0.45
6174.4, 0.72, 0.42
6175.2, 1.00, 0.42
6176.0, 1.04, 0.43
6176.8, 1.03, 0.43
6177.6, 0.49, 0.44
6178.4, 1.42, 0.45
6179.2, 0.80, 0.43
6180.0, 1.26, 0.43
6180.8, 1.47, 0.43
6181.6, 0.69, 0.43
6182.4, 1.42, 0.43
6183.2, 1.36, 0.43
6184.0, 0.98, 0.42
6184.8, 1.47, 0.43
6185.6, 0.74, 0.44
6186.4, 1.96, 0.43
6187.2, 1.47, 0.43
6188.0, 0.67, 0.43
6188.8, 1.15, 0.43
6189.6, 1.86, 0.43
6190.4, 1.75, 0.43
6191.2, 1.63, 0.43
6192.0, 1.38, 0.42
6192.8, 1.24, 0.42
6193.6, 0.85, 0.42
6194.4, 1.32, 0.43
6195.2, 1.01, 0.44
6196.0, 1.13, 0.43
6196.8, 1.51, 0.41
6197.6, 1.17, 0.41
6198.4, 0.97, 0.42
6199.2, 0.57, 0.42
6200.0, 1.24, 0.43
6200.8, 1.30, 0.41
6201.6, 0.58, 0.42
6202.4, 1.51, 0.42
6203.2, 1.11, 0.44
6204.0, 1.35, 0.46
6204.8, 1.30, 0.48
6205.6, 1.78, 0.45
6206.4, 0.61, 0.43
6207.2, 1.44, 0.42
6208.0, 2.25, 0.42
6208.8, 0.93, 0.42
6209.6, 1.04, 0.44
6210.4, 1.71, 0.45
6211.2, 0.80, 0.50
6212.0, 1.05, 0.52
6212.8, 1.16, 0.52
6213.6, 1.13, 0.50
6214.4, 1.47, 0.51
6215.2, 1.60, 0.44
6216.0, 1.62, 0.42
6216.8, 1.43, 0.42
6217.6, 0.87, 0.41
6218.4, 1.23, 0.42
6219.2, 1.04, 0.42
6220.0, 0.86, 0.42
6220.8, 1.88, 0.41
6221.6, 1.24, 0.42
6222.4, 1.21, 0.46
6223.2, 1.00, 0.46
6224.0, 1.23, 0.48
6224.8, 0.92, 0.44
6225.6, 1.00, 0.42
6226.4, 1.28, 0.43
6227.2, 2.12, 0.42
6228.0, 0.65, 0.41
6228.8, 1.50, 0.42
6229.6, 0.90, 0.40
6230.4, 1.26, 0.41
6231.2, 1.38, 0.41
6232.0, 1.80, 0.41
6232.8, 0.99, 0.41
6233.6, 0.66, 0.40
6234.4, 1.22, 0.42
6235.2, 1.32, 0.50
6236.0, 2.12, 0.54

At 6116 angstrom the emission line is H-beta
